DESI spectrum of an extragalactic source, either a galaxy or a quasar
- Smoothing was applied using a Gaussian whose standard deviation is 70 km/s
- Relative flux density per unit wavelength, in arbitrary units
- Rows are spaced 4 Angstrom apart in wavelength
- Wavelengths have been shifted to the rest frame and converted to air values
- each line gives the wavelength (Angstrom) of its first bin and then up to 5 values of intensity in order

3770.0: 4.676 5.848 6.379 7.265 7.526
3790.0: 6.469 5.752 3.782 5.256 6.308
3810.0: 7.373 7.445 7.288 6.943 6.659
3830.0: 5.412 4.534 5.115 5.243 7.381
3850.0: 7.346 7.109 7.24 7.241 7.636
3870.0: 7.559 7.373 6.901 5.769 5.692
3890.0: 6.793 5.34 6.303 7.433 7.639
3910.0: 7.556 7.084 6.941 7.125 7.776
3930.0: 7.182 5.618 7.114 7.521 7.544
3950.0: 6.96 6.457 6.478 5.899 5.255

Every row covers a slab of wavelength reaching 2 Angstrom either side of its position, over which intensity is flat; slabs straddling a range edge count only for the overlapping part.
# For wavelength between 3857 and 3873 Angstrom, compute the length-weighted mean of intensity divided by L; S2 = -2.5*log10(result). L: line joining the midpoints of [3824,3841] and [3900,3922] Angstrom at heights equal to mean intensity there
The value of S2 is -0.20 mag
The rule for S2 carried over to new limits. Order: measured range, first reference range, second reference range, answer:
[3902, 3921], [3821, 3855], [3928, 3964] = -0.12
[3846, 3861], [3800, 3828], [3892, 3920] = -0.07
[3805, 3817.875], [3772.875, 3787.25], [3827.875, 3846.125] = -0.19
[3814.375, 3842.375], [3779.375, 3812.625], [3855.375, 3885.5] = 0.10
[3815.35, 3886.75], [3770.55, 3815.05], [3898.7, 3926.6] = 0.02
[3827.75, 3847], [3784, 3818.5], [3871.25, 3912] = 0.19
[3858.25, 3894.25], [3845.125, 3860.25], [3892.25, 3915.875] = 0.05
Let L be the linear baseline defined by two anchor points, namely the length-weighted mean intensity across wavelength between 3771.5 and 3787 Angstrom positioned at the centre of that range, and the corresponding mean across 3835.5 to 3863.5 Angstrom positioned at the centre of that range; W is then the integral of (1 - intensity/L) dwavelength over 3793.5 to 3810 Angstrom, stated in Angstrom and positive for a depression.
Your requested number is 2.9 Angstrom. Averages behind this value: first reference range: 6.64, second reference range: 6.62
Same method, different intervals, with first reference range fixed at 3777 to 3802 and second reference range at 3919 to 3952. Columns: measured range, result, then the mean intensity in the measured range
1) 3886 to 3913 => 0.37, 6.77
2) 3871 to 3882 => -0.37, 6.93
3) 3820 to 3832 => 0.04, 6.34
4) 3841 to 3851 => -0.36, 6.73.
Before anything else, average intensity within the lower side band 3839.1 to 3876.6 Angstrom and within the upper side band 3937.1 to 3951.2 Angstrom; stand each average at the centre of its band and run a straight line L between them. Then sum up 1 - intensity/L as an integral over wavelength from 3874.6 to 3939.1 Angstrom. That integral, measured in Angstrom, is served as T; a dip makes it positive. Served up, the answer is 3.9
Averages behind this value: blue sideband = 7.07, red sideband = 7.32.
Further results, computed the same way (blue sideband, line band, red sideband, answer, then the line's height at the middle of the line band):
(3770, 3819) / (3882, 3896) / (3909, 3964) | 1.7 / 6.72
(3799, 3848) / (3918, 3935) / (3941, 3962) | -0.7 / 6.73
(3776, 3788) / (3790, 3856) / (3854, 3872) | 9.4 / 7.22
